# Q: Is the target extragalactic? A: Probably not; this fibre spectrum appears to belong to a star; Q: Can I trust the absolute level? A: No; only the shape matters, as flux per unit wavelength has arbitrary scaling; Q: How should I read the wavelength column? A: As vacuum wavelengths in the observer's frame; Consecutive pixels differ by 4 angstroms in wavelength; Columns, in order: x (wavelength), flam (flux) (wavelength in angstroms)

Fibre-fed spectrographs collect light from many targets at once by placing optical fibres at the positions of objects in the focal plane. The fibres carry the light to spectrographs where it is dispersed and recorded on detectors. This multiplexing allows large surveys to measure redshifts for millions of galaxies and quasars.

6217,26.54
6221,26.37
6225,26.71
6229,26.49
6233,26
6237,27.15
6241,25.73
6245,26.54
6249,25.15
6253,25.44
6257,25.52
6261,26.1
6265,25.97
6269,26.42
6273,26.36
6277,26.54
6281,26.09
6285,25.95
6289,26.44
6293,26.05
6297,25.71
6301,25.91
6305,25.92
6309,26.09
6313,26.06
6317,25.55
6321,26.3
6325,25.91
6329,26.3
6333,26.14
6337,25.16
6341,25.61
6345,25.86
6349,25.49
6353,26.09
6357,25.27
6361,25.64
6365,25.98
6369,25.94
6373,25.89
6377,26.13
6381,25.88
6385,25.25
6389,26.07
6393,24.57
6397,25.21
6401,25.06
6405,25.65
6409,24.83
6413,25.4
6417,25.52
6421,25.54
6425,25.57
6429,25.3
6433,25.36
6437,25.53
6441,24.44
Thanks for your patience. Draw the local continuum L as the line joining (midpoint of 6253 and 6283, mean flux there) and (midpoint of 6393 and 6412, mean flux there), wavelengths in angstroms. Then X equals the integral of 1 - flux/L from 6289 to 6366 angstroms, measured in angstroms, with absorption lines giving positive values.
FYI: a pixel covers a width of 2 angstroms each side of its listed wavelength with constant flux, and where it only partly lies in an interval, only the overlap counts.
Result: -0.6 angstroms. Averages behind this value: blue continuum 26.1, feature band 25.9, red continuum 25.1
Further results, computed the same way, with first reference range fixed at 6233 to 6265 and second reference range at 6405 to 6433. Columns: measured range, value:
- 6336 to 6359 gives 0.0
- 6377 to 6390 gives -0.1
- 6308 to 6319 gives -0.1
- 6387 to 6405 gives 0.1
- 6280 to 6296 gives -0.2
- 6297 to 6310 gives -0.1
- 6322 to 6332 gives -0.2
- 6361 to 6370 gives -0.1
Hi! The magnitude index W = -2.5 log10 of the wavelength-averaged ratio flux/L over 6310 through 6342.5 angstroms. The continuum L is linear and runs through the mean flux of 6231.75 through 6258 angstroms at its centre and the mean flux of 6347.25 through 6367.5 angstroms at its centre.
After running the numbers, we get -0.01 mag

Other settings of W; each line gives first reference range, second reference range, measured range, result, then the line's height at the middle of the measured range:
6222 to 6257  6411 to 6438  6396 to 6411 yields 0.01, 25.5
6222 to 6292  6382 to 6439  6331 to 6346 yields 0.00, 25.7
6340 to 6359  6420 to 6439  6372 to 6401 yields 0.00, 25.6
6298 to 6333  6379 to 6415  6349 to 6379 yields -0.01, 25.6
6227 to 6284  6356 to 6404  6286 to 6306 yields 0.00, 25.9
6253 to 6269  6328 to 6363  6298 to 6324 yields -0.01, 25.8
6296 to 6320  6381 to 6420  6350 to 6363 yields 0.00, 25.6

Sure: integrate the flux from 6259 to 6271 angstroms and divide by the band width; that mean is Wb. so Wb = 26.2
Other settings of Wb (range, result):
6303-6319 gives 25.9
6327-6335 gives 26.2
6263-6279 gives 26.3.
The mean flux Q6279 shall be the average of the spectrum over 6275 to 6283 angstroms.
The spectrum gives 26.3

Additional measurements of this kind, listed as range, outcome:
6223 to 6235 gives 26.4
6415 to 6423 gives 25.5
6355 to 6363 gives 25.5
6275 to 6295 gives 26.2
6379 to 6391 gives 25.7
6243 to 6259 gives 25.7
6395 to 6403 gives 25.1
